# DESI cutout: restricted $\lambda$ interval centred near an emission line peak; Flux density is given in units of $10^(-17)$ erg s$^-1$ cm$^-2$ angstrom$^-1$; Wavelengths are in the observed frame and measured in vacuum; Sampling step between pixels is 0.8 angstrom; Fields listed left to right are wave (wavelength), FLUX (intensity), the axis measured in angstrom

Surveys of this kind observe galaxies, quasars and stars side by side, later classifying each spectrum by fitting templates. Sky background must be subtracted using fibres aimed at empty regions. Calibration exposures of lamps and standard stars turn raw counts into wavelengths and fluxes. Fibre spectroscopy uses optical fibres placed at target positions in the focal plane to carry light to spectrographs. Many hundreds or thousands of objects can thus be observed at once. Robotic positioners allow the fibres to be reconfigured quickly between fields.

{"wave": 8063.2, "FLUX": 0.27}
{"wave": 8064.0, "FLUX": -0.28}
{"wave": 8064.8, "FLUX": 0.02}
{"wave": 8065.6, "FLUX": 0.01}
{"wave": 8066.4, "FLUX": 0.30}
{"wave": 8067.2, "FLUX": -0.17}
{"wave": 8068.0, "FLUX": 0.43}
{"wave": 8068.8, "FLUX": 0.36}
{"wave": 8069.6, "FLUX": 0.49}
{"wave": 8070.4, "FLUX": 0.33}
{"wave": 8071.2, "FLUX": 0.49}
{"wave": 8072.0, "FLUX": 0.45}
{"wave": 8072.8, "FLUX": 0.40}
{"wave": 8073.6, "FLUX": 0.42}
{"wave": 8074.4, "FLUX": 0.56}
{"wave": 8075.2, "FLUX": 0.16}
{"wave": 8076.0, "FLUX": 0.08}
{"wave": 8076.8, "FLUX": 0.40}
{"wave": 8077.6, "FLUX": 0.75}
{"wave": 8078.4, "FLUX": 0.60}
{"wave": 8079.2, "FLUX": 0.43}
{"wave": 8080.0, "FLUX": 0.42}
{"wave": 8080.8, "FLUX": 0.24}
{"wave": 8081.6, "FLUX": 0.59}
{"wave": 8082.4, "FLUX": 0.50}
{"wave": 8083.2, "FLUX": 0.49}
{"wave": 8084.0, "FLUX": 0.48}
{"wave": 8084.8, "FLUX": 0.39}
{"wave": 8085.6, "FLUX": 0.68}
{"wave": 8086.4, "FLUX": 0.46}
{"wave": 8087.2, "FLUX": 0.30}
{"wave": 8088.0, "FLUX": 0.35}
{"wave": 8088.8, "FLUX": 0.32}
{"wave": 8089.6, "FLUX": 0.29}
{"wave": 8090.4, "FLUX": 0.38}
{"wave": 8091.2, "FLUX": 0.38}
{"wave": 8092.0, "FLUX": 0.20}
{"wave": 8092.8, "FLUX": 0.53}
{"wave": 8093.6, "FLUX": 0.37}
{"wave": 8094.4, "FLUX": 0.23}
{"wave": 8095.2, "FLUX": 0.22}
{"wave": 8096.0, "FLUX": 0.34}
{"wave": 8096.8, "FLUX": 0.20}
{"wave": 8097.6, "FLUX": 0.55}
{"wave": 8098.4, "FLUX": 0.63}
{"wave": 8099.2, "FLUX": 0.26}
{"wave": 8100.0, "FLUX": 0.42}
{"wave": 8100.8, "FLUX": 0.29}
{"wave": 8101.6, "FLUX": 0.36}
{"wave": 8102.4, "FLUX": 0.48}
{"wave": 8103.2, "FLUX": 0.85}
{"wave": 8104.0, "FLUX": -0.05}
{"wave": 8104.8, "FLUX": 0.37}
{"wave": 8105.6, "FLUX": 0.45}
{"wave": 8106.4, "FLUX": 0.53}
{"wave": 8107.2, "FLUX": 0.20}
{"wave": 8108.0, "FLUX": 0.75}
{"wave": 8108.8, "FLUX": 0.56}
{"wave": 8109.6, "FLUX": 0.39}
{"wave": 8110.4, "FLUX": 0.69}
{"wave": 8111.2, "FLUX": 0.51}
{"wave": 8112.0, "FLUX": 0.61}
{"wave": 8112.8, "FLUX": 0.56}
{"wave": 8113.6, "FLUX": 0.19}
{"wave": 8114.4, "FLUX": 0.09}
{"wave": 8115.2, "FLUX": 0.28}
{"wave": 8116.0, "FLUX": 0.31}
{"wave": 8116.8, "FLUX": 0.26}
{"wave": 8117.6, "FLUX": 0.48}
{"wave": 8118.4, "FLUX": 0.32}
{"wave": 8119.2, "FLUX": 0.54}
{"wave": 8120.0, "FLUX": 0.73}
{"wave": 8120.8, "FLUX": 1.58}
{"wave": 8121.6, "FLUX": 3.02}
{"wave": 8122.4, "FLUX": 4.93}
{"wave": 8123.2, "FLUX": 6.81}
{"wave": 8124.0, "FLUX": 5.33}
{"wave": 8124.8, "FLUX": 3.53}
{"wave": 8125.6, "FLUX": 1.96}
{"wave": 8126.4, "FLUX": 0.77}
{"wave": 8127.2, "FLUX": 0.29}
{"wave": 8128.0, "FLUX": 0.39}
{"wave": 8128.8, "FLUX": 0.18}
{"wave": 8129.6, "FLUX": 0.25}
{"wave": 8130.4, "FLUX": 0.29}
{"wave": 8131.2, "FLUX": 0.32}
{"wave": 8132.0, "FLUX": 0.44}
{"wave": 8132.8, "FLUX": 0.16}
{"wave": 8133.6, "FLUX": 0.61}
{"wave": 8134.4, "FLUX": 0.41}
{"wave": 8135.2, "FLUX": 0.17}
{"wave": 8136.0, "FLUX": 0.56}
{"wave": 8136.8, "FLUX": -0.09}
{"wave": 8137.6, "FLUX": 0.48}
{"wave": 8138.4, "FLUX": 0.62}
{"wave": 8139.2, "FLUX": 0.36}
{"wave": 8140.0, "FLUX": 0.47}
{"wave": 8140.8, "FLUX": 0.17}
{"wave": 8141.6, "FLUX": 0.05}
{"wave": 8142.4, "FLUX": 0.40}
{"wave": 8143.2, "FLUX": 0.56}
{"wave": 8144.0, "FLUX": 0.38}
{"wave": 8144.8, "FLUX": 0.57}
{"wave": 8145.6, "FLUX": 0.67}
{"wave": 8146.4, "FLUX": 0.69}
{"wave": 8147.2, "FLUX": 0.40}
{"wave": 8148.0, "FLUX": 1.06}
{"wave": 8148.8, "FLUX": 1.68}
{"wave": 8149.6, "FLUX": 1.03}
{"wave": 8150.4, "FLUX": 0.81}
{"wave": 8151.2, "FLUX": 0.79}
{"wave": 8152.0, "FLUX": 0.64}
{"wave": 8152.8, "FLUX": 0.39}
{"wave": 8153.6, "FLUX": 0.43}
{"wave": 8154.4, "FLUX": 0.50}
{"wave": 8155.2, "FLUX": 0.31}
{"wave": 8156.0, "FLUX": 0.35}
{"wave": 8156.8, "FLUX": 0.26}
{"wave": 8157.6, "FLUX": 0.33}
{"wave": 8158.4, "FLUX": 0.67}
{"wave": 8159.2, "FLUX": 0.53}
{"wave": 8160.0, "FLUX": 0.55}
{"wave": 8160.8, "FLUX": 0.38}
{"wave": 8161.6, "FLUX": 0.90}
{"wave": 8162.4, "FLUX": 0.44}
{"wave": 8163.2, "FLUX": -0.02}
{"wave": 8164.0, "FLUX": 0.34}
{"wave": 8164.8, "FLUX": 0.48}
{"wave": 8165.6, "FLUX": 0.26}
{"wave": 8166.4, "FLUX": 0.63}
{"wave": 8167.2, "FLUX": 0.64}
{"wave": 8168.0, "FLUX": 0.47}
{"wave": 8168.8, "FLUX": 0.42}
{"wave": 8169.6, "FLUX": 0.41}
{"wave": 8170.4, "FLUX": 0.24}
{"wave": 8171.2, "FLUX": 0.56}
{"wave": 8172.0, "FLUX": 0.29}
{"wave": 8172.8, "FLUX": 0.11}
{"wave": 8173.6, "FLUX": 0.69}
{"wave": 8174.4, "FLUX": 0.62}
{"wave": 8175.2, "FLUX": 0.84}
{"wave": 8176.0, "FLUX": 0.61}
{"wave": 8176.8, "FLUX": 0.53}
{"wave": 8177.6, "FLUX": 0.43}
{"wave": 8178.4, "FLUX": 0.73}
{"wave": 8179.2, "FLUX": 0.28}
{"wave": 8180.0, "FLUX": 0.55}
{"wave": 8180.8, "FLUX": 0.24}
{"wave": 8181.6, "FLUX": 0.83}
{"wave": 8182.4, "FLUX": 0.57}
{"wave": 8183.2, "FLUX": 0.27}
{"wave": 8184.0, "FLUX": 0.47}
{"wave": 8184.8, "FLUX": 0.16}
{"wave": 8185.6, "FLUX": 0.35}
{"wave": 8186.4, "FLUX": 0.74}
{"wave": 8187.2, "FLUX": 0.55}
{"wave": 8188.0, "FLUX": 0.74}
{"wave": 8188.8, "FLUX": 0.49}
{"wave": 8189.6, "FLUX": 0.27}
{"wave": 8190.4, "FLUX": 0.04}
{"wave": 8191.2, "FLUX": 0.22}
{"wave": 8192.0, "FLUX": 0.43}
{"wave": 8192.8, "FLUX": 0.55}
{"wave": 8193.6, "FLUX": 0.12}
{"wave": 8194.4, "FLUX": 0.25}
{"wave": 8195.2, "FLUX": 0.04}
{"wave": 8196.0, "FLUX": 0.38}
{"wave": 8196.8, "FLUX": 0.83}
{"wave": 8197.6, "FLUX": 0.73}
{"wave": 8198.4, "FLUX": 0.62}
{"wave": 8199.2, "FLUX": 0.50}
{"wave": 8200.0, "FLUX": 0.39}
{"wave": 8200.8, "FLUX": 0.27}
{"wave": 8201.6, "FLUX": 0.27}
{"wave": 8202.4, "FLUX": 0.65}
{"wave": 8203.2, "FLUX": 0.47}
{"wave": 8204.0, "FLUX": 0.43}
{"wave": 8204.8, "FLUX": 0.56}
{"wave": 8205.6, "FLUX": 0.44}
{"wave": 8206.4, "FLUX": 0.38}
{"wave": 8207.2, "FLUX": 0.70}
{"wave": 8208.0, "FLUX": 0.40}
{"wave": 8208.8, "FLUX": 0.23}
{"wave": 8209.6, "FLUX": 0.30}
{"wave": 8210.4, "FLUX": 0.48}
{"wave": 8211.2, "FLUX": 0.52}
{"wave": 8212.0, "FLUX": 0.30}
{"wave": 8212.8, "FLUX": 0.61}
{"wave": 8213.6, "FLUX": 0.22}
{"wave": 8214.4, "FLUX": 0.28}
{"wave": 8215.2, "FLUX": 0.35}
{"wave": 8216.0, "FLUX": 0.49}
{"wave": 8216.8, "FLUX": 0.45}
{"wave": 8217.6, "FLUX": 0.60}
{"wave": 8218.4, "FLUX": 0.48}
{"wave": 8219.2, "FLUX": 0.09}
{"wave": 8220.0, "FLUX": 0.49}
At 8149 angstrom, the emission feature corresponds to [N II] 6583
